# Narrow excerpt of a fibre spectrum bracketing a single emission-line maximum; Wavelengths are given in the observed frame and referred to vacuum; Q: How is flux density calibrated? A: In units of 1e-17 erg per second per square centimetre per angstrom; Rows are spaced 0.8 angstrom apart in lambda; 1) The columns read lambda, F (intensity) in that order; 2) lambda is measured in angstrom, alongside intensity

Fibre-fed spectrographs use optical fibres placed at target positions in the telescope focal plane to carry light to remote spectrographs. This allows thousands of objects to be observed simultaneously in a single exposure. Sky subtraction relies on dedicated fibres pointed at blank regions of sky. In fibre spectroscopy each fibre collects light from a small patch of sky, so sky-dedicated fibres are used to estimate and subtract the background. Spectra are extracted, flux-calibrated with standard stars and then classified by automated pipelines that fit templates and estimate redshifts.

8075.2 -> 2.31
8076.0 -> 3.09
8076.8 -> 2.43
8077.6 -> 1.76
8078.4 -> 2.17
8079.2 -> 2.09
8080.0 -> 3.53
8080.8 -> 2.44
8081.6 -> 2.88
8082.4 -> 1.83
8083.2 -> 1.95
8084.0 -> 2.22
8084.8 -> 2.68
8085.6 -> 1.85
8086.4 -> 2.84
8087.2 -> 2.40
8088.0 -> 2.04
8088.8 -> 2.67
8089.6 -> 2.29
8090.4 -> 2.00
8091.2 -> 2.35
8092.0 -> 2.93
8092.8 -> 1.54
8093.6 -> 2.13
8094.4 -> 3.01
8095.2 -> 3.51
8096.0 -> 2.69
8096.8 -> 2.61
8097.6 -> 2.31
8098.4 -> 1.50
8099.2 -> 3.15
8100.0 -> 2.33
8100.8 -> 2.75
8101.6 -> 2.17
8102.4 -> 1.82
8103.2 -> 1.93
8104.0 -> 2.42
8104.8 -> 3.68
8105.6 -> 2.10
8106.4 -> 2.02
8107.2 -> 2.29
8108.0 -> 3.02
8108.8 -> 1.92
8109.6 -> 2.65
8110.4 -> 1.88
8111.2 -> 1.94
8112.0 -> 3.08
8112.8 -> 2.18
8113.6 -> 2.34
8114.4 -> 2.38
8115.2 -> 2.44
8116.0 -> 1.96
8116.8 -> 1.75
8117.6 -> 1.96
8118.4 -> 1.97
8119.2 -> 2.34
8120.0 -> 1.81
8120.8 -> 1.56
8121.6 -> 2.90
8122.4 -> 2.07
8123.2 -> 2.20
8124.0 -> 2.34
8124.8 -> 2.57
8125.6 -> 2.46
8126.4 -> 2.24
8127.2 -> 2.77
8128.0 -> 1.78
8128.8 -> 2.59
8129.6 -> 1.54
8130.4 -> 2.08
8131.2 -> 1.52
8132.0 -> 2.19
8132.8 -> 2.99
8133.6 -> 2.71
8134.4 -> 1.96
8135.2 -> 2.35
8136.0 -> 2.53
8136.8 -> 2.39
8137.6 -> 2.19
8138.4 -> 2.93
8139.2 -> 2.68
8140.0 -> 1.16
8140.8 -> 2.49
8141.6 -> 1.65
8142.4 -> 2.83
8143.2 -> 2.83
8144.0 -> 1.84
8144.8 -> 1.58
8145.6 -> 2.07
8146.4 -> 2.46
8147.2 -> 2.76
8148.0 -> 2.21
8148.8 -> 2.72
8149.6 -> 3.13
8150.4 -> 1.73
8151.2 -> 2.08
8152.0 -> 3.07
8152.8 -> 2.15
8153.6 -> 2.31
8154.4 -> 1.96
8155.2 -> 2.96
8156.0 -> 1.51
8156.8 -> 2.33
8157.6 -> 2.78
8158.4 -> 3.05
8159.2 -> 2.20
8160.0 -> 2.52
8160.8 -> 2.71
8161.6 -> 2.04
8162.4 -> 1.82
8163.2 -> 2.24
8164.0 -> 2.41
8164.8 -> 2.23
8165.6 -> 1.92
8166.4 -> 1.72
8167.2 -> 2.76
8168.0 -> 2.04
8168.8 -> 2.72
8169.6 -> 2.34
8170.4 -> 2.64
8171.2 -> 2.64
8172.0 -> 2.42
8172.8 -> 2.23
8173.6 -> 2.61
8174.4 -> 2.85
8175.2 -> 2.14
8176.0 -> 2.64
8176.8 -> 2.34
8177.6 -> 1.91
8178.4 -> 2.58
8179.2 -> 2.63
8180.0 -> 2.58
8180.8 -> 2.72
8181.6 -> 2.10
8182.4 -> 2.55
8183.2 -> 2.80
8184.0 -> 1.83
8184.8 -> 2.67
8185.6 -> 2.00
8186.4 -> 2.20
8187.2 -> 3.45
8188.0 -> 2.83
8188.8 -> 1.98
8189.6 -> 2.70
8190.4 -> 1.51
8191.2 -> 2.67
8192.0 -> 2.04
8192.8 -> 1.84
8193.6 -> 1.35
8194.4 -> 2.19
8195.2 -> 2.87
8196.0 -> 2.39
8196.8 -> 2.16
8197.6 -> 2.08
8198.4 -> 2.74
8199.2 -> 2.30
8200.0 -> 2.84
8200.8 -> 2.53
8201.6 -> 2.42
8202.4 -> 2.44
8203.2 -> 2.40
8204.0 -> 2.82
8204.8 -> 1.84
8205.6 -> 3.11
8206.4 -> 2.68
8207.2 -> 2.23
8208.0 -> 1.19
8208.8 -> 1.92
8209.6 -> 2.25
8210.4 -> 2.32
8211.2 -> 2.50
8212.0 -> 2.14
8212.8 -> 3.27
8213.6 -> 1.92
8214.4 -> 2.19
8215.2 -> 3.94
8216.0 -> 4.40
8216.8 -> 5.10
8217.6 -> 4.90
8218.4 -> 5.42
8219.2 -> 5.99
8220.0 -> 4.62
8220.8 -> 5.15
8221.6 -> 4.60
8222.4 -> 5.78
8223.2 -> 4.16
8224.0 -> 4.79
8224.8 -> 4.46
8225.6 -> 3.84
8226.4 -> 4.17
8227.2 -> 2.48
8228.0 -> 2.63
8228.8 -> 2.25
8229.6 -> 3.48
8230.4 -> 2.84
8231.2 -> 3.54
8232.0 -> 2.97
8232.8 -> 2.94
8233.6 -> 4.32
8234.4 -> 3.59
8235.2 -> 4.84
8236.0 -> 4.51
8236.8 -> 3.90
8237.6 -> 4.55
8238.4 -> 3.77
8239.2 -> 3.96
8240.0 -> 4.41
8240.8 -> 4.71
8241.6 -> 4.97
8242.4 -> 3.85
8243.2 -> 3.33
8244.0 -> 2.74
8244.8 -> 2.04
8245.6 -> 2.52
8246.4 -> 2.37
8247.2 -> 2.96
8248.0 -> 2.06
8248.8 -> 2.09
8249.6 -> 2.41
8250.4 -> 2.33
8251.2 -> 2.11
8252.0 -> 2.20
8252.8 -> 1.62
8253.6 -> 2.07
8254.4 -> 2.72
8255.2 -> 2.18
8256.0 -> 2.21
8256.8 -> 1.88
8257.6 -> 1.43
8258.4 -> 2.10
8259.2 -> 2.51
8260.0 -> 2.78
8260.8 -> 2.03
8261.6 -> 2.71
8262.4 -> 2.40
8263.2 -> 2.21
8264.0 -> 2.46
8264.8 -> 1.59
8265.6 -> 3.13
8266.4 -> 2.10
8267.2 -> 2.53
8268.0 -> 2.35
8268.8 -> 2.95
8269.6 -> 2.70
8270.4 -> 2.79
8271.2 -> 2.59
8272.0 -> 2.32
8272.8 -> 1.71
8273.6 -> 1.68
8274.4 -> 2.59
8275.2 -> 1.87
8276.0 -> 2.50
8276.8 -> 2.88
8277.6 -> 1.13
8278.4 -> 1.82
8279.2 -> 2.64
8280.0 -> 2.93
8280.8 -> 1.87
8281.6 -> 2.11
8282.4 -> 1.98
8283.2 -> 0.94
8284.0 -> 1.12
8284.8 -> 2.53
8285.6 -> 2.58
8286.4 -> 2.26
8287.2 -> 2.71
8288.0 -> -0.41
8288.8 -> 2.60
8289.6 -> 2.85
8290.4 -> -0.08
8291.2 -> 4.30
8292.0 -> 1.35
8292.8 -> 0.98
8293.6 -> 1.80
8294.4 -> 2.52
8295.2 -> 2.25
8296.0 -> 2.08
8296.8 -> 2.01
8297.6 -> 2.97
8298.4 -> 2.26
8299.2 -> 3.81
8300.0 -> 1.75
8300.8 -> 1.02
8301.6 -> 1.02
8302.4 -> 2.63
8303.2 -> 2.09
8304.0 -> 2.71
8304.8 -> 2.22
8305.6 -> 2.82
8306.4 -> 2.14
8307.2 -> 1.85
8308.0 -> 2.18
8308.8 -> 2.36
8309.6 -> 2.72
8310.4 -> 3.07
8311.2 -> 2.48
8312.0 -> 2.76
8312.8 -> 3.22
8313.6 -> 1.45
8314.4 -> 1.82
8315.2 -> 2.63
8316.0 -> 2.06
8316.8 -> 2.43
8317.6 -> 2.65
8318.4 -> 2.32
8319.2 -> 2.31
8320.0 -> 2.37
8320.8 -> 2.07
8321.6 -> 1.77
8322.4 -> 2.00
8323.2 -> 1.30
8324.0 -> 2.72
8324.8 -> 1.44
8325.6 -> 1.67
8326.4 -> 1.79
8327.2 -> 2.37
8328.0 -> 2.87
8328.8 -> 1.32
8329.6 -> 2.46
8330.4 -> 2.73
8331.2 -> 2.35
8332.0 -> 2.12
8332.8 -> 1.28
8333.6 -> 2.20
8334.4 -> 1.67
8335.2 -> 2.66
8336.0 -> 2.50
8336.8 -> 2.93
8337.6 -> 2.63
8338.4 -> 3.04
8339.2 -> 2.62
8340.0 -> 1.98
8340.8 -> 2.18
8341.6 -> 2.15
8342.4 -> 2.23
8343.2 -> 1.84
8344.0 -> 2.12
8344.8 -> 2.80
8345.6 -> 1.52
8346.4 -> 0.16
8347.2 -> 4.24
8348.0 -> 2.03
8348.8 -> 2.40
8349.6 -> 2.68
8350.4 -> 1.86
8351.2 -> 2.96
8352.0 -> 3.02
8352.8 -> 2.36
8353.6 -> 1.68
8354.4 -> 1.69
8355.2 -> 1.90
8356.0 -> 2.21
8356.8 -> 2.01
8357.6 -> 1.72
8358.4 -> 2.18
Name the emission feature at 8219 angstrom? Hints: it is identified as [S II] 6716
